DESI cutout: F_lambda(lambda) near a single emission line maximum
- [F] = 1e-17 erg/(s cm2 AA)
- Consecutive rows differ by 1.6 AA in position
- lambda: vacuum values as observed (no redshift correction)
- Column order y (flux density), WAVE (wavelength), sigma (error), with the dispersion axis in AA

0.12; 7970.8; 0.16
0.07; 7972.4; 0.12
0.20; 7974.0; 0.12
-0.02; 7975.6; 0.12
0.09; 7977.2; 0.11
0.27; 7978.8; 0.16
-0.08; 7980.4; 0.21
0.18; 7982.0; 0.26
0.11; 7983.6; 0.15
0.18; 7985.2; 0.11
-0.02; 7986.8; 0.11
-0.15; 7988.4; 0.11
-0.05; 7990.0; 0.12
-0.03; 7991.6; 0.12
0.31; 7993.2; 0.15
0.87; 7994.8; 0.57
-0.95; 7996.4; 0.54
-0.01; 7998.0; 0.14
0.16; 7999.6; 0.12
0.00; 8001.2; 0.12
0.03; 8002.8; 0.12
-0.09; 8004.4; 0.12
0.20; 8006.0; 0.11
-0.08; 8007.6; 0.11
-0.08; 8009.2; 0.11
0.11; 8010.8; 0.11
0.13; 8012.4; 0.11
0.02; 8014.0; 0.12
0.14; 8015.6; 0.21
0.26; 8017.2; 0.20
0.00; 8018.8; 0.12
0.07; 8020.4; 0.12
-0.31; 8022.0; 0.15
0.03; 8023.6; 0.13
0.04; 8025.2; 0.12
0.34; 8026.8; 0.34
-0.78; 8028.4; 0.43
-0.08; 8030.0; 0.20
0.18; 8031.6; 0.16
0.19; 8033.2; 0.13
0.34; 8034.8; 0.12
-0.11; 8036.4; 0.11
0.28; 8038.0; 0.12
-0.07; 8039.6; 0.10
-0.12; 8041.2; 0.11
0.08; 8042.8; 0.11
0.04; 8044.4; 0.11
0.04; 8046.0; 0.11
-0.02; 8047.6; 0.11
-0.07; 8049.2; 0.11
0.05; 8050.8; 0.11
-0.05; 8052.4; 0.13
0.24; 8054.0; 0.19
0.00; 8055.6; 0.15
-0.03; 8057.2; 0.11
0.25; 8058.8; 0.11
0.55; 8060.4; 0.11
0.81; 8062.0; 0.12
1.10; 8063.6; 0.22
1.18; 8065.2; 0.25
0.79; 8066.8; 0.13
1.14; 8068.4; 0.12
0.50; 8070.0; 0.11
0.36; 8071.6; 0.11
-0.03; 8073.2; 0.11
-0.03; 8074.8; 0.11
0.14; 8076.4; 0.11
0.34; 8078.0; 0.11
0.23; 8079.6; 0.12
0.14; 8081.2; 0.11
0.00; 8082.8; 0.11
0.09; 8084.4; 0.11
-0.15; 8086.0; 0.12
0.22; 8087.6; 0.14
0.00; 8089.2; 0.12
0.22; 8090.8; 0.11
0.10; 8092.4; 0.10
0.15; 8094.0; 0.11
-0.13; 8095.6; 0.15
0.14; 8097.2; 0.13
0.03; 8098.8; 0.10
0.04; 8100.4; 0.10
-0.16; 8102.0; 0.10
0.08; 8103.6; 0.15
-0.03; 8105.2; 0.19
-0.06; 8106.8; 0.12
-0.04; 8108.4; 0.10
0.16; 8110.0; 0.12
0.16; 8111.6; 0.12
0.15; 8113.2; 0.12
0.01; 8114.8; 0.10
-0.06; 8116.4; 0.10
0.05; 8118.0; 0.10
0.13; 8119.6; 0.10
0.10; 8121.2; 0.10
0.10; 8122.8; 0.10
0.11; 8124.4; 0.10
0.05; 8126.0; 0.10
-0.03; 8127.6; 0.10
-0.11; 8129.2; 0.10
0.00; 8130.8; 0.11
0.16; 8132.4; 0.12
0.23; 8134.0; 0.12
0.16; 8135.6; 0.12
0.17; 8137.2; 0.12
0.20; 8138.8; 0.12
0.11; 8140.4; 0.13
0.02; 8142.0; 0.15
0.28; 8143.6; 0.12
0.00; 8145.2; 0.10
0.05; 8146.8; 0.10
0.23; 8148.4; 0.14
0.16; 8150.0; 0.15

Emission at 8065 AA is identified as [O II]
